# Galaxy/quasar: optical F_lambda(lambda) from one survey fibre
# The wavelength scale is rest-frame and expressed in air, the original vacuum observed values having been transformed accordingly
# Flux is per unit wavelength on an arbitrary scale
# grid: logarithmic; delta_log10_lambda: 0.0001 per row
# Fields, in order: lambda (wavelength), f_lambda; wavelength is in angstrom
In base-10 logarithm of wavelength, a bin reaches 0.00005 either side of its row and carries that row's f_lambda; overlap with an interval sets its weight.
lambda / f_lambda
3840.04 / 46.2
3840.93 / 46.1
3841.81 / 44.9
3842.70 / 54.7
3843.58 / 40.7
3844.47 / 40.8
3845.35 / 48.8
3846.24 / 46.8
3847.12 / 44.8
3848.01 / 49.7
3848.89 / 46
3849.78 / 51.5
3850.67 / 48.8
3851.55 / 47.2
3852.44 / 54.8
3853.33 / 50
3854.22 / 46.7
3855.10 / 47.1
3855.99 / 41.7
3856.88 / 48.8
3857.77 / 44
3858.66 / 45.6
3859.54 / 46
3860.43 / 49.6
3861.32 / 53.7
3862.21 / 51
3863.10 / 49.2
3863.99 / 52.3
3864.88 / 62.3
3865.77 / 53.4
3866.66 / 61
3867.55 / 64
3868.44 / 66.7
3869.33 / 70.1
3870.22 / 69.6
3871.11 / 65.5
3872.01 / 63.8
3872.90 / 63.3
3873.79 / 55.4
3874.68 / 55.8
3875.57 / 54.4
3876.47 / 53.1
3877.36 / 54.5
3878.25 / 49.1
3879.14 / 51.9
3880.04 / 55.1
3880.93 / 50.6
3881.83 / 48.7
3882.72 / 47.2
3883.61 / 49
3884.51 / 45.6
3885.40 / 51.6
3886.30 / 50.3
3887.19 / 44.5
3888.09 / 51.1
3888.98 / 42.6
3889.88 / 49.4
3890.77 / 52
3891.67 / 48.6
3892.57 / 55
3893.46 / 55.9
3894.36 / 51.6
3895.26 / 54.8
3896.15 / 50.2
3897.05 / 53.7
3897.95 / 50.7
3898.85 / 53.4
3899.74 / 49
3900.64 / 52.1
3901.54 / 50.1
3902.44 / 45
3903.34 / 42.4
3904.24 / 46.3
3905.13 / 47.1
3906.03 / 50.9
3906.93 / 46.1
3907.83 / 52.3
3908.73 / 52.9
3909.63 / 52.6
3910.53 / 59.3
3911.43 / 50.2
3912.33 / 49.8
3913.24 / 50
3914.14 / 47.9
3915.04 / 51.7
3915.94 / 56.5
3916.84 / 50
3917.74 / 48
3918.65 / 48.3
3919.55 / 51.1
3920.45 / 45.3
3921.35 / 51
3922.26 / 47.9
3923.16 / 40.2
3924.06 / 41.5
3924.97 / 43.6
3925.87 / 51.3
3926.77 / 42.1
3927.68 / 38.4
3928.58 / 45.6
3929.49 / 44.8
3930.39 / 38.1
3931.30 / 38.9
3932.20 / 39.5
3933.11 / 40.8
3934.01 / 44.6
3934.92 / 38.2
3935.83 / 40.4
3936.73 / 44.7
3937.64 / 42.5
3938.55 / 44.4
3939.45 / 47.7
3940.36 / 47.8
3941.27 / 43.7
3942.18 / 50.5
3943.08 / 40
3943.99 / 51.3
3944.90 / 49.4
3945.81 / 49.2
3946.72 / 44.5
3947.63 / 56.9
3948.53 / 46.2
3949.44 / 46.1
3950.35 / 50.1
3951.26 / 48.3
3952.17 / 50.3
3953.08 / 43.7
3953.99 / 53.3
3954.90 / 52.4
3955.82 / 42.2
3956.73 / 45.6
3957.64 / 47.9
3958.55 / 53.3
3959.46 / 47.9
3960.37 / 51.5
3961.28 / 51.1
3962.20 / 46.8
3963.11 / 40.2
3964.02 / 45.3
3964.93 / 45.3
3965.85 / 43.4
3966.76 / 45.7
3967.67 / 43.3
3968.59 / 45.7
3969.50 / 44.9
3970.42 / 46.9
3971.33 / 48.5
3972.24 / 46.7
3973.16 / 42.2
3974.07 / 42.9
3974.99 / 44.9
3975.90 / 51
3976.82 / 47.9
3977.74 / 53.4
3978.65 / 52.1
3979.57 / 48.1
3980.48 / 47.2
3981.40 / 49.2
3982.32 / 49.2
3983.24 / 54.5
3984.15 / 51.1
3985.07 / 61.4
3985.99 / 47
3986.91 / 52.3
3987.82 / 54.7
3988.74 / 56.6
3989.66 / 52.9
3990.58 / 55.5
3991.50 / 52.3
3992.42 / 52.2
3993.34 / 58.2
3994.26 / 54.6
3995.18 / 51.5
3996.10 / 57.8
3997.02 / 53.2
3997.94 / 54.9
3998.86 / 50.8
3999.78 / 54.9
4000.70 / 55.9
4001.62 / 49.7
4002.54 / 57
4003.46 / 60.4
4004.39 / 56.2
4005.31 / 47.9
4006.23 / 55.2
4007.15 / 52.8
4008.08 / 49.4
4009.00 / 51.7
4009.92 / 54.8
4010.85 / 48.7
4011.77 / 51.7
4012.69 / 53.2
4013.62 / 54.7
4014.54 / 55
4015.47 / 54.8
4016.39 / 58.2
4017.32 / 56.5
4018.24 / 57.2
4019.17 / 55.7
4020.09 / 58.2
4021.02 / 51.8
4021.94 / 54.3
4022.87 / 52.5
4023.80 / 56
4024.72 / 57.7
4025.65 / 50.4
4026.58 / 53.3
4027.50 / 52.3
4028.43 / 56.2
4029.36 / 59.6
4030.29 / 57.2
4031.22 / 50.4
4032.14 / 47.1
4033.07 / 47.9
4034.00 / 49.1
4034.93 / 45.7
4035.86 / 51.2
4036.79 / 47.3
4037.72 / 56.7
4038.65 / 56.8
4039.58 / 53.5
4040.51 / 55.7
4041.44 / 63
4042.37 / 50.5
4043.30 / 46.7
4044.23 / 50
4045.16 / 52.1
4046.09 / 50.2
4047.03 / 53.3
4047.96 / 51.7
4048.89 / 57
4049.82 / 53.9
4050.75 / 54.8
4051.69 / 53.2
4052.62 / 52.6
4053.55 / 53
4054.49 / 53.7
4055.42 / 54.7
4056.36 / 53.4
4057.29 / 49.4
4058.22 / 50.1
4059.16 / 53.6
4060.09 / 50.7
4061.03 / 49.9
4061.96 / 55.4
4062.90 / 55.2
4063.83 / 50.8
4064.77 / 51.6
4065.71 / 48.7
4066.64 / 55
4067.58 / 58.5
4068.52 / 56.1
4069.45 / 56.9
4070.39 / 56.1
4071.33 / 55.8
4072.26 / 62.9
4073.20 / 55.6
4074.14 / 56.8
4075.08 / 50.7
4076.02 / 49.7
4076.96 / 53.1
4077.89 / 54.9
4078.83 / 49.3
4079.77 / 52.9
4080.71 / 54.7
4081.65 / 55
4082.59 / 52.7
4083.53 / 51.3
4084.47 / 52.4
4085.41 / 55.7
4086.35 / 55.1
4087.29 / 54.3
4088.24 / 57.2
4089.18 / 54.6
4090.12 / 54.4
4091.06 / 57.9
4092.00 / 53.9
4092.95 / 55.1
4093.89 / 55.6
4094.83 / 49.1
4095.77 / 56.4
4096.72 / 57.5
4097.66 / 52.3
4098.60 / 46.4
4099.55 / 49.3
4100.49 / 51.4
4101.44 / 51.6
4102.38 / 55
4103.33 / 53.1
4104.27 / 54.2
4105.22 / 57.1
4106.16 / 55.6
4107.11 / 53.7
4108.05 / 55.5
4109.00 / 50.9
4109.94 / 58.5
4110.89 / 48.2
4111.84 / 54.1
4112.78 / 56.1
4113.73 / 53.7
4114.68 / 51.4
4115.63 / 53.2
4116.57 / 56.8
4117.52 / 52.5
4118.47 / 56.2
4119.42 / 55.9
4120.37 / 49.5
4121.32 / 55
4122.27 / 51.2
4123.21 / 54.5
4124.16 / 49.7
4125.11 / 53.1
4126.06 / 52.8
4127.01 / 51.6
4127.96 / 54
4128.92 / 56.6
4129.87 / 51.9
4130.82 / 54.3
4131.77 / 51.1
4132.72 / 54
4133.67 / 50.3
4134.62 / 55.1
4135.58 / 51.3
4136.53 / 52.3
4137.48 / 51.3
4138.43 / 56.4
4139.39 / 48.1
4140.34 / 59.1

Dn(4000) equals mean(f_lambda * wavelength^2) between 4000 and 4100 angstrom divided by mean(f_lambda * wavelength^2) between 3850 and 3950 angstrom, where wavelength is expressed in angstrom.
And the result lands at 1.2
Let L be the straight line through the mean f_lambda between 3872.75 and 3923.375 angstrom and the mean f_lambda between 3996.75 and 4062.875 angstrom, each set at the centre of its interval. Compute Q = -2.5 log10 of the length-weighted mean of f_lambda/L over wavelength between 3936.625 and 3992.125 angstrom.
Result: 0.076 mag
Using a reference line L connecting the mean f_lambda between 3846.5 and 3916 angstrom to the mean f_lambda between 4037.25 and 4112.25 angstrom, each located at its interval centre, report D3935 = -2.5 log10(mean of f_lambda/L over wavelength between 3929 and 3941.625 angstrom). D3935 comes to 0.22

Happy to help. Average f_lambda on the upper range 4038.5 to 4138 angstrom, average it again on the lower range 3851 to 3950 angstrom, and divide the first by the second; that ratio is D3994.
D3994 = 1.07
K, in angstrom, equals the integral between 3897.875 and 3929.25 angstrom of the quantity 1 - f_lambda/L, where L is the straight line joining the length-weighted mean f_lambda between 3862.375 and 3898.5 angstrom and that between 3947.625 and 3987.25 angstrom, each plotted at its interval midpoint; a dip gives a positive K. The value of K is 2.1 angstrom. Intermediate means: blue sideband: 54.3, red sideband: 48.2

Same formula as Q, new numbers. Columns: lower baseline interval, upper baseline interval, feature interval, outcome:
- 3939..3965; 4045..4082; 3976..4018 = -0.06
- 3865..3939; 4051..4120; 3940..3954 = 0.07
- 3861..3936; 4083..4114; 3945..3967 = 0.08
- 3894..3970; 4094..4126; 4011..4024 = -0.09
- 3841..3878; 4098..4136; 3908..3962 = 0.12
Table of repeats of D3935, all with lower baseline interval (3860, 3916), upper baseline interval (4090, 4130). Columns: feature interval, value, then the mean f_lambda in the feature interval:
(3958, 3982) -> 0.13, 47.1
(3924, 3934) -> 0.24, 42.4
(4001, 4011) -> 0.00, 53.2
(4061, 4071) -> -0.02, 54.2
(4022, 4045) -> 0.01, 52.8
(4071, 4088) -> -0.01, 54.1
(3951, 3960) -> 0.10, 48.5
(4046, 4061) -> 0.01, 52.8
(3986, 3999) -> -0.02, 53.9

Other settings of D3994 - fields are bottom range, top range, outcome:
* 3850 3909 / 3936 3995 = 0.94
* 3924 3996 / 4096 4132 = 1.12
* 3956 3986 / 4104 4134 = 1.12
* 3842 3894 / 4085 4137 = 1.03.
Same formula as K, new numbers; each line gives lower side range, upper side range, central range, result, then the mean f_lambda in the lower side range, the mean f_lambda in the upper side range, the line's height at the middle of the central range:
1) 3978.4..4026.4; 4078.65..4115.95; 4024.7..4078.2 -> 0.4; 53.7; 53.7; 53.7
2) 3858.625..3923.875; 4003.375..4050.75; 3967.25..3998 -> 1.3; 52.1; 53.4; 53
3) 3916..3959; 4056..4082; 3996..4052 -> -2.7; 46.1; 53.7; 51.1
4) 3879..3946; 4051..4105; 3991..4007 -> -1.1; 47.9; 53.6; 50.9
